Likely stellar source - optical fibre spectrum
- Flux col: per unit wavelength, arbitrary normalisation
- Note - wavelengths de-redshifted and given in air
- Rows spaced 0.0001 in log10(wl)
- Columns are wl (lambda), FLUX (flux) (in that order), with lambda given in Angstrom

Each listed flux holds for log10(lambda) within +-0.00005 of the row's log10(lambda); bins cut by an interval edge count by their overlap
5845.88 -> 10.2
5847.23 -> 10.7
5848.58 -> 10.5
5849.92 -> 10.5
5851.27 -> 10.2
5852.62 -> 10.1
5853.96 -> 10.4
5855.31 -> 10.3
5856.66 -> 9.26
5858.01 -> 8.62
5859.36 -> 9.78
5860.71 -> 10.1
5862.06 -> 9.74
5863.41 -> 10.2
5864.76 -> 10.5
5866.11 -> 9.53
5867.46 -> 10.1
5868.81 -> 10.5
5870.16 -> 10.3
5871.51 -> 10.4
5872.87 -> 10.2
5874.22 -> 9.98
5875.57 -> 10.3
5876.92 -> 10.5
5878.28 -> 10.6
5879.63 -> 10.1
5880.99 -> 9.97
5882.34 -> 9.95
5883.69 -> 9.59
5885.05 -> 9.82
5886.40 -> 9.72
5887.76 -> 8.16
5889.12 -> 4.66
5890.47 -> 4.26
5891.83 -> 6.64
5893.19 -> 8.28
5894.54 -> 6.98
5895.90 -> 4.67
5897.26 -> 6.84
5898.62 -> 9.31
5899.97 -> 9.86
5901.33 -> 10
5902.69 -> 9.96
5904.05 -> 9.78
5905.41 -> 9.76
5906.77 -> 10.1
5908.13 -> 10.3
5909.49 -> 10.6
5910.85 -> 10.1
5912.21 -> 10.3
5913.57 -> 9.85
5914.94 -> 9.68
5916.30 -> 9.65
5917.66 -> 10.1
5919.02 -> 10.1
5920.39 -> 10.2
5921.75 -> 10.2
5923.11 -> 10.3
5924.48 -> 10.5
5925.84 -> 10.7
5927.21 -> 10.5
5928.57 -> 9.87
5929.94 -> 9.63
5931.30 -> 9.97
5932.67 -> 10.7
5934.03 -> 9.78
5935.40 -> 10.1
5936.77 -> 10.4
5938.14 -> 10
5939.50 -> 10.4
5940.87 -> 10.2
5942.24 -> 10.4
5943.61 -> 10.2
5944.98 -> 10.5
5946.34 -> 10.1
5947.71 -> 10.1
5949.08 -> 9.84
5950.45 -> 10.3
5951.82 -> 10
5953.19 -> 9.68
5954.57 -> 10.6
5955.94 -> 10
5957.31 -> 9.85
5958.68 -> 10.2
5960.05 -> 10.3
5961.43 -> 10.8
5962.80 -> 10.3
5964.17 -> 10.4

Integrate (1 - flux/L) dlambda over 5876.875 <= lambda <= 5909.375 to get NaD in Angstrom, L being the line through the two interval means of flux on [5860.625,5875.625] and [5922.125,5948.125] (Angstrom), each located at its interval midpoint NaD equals 4.6 Angstrom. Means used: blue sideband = 10.2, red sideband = 10.2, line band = 8.74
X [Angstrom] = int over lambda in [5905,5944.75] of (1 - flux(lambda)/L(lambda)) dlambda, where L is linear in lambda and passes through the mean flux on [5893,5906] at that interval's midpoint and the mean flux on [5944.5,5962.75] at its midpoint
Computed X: -3.7 Angstrom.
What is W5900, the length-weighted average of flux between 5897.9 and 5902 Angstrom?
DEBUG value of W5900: 9.71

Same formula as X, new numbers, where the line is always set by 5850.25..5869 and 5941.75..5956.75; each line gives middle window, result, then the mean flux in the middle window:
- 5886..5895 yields 2.83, 6.87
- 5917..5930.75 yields -0.16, 10.2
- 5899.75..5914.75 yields 0.01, 10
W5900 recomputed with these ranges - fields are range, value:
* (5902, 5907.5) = 9.9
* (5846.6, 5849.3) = 10.6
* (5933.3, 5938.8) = 10.1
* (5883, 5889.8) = 8.39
